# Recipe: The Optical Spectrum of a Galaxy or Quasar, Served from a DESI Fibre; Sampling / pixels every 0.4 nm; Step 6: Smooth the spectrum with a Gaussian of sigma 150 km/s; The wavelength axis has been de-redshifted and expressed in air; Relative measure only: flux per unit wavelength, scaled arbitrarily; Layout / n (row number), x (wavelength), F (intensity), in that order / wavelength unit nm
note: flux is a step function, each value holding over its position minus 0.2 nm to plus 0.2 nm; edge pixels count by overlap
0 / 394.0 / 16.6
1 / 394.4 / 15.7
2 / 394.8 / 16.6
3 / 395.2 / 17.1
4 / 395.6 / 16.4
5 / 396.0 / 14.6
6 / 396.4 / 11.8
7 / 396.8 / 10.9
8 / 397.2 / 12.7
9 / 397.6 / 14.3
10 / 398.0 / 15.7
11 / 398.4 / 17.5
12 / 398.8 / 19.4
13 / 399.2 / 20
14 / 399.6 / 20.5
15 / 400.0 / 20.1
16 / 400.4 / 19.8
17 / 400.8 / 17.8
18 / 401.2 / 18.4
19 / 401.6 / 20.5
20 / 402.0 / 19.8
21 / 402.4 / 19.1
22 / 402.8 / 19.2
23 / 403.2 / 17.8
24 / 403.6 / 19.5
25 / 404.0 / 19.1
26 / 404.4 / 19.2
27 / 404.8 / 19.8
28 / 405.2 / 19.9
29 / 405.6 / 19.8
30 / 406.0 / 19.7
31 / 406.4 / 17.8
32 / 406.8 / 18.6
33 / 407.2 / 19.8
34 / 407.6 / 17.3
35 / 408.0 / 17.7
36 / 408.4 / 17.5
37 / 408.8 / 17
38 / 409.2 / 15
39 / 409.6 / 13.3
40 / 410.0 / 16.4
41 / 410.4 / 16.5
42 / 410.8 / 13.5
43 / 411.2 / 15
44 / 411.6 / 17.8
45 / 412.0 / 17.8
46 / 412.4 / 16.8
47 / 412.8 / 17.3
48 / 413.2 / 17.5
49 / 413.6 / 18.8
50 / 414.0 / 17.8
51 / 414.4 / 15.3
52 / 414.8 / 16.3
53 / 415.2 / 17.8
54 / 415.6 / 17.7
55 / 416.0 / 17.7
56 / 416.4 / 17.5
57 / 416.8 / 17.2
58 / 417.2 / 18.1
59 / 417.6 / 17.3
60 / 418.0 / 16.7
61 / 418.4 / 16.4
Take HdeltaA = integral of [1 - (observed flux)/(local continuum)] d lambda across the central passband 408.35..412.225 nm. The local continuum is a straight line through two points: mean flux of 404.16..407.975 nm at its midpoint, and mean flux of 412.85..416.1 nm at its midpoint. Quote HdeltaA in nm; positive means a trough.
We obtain 0.48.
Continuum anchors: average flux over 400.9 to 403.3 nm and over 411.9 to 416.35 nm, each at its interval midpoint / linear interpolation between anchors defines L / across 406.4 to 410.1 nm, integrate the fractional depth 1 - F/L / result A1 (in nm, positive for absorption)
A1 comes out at 0.25 nm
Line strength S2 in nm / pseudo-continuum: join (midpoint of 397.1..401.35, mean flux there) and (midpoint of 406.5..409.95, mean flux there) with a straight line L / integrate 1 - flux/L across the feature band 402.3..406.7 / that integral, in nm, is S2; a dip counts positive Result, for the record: -0.44 nm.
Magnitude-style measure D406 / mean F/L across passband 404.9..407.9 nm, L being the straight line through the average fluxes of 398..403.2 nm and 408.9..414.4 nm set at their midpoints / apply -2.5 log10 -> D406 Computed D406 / -0.07 mag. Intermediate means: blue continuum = 19.1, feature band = 19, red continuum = 16.4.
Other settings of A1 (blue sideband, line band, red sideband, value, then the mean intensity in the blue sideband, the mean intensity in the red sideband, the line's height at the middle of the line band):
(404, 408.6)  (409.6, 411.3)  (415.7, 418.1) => 0.295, 18.8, 17.5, 18.3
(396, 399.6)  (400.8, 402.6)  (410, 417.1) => -0.382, 15.5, 17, 15.9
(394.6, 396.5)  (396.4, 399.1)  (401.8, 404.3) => 0.258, 15.5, 19.1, 16.5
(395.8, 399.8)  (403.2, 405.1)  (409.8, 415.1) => -0.365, 15.7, 16.7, 16.2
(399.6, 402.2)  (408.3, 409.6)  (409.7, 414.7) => 0.114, 19.5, 16.6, 17.5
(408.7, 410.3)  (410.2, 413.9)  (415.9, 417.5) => -0.141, 15.4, 17.6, 16.2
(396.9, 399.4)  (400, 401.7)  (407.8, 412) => -0.298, 16.4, 16.1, 16.3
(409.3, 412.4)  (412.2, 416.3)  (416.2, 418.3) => -0.174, 15.8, 17.3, 16.6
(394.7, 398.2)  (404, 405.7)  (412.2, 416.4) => -0.413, 14.4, 17.3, 15.8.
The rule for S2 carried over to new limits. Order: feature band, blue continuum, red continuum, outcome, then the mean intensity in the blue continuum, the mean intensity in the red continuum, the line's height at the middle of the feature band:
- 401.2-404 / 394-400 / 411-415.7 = -0.47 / 16.1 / 17.1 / 16.5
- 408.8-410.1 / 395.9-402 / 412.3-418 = 0.16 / 17.1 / 17.4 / 17.3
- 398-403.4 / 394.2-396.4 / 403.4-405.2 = -0.35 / 15.7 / 19.5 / 17.9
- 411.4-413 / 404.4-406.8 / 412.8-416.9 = 0.04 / 19.3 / 17.4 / 17.9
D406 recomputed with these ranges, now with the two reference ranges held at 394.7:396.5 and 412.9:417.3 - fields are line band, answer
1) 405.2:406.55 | -0.17 mag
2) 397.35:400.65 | -0.16 mag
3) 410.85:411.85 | 0.07 mag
